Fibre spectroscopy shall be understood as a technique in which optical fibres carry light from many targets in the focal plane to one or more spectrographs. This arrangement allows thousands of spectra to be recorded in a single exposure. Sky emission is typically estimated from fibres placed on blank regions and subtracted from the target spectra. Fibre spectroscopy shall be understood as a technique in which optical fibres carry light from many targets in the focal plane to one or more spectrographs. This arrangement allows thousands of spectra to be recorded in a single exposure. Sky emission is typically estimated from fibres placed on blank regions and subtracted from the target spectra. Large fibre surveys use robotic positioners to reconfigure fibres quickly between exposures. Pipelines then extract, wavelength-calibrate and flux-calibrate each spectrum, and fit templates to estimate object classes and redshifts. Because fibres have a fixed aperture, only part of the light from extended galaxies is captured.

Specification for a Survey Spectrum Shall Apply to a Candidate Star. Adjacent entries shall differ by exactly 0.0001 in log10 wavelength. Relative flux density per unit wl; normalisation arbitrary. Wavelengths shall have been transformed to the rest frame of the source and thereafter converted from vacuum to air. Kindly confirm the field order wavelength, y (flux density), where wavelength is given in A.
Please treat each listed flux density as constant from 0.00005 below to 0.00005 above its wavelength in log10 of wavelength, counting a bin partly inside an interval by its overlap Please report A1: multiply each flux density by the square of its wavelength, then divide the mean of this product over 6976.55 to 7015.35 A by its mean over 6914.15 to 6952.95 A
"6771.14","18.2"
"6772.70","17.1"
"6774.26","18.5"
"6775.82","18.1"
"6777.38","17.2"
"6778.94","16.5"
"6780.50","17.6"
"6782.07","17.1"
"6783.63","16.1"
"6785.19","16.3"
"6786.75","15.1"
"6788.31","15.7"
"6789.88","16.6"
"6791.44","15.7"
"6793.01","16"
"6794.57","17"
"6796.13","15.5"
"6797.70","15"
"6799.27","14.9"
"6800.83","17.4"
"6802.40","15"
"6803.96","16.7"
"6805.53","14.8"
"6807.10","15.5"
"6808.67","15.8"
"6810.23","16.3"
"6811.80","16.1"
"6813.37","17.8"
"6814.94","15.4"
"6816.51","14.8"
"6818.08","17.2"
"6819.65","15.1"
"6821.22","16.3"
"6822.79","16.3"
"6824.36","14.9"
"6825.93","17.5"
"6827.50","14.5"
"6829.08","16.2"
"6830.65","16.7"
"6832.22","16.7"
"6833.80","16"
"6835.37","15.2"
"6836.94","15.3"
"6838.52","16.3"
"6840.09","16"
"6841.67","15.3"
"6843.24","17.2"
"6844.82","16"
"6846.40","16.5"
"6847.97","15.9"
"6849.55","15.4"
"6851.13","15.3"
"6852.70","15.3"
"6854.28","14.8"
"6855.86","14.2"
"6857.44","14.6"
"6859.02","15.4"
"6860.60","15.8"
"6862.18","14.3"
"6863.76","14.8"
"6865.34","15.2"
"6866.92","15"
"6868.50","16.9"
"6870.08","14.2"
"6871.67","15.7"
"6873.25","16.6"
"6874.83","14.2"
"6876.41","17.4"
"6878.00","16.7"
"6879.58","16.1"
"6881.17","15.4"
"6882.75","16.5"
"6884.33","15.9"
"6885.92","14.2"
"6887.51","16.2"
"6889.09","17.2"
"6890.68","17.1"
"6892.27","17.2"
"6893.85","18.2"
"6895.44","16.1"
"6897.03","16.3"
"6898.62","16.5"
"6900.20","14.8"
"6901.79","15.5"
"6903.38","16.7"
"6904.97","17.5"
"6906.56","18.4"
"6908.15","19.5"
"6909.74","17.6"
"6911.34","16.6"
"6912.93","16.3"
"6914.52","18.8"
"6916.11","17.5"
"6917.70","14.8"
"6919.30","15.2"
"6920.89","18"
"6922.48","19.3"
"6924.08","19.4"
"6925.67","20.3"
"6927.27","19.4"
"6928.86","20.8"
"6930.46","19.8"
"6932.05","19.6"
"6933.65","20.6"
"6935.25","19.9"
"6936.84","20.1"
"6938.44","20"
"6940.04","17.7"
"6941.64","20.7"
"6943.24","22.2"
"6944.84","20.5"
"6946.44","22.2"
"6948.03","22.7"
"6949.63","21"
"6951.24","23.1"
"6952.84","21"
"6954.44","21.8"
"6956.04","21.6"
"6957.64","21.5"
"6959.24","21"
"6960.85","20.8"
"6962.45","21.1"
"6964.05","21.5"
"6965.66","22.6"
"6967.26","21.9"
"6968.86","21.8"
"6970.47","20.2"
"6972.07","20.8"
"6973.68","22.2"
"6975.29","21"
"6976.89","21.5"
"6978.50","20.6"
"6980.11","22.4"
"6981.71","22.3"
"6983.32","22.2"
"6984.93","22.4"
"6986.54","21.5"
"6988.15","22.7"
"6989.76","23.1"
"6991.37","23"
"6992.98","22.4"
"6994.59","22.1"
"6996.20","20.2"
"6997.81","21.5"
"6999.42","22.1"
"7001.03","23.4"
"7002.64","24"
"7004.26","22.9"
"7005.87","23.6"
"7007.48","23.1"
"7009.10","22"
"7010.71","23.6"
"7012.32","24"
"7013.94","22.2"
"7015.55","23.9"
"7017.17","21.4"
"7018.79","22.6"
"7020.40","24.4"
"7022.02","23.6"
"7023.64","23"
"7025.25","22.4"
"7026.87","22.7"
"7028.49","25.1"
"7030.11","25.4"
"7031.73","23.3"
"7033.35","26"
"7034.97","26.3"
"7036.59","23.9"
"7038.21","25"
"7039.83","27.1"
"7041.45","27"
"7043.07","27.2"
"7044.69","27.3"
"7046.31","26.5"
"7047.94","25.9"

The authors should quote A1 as 1.16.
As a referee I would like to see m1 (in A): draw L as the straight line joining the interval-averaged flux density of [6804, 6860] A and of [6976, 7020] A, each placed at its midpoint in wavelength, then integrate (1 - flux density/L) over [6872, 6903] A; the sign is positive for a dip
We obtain 3.1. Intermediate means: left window 15.8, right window 22.5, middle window 16.2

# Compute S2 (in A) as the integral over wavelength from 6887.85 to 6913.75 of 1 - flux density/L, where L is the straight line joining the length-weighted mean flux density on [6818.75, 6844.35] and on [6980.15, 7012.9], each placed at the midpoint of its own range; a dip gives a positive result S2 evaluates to 2.5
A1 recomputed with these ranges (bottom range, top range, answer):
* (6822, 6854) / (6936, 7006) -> 1.42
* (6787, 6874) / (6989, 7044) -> 1.58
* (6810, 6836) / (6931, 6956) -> 1.35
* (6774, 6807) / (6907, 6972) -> 1.29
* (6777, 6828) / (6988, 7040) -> 1.55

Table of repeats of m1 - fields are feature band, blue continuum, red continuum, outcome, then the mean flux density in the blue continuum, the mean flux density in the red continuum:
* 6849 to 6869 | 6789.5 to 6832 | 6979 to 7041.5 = 2.9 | 16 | 23.3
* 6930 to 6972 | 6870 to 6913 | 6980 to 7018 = -2.5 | 16.5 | 22.6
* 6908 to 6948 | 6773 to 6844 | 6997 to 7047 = 2.9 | 16.2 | 24.1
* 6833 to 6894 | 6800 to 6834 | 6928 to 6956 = 7.0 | 16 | 20.8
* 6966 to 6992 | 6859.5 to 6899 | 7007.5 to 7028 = -1.0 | 16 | 23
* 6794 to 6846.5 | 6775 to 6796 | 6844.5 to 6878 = 0.1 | 16.5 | 15.4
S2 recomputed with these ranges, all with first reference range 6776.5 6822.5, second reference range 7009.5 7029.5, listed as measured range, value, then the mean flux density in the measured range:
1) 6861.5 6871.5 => 1.73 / 15.1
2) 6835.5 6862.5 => 3.31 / 15.5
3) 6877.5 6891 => 1.97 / 16.1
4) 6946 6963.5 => -0.39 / 21.6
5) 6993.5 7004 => 0.15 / 22.3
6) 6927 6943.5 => 0.38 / 20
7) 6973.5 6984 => 0.10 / 21.7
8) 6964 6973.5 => 0.03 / 21.5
